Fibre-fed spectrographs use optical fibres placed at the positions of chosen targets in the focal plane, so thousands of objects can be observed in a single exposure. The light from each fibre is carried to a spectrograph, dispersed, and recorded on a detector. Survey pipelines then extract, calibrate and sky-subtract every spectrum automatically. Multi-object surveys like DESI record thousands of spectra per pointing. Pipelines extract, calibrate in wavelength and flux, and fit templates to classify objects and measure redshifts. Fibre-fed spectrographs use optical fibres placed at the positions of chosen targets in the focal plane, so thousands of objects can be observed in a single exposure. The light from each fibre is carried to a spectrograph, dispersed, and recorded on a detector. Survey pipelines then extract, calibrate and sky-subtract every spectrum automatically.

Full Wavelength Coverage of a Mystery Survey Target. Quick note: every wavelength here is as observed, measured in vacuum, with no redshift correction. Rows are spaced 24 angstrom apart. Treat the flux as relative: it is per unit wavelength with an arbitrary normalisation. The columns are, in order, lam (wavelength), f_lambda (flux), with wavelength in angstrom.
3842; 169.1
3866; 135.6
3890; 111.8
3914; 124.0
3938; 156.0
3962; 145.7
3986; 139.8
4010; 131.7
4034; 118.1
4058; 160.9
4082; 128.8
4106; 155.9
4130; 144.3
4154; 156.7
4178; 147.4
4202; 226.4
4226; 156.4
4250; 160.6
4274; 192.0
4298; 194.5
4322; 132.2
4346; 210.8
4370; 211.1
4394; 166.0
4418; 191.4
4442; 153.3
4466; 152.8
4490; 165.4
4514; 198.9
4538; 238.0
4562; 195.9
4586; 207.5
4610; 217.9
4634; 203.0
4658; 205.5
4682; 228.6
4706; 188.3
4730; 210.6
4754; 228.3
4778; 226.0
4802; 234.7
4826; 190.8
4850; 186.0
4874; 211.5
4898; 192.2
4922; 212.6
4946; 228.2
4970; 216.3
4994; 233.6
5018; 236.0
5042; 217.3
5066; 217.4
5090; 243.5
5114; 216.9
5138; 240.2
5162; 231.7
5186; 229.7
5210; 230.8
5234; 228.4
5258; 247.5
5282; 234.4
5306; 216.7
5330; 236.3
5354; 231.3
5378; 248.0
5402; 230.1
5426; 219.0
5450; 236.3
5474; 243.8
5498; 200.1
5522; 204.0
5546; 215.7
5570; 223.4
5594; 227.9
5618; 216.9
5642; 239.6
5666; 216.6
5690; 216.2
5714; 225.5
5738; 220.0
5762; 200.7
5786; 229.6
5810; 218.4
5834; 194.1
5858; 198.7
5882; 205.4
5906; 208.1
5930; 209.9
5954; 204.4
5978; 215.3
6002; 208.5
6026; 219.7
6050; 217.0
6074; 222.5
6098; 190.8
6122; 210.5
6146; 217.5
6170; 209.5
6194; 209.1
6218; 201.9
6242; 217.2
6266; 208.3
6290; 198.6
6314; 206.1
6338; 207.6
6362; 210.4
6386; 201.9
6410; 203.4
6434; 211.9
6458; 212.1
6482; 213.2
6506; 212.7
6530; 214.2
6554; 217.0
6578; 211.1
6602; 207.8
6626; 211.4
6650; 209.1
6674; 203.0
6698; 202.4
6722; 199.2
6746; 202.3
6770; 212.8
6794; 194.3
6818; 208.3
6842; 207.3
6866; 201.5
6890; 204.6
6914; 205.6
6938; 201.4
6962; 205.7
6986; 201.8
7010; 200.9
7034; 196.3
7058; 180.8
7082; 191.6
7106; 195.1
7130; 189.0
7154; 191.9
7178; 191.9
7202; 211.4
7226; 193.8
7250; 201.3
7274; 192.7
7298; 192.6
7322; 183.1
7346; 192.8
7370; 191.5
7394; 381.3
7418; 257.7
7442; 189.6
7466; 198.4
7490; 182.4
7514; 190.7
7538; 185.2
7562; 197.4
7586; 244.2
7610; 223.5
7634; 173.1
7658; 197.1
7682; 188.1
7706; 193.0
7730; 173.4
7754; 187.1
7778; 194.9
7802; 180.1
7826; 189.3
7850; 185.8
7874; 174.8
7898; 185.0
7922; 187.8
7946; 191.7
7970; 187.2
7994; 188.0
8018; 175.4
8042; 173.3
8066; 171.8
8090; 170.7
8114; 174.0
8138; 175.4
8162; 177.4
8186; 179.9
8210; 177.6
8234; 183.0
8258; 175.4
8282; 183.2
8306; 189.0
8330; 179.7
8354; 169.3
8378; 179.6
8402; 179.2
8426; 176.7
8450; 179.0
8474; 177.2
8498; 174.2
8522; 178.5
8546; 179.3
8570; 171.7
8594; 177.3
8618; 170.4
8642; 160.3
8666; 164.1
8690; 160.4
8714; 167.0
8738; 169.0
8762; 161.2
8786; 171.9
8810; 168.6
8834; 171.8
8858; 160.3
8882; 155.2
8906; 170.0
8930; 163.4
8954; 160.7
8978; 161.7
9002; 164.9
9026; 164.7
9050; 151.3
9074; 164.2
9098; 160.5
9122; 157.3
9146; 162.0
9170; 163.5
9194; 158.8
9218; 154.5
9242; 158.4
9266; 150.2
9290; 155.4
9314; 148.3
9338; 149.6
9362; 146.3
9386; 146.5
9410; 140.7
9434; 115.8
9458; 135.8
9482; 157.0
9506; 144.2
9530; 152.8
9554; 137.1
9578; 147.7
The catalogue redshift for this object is 0.13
